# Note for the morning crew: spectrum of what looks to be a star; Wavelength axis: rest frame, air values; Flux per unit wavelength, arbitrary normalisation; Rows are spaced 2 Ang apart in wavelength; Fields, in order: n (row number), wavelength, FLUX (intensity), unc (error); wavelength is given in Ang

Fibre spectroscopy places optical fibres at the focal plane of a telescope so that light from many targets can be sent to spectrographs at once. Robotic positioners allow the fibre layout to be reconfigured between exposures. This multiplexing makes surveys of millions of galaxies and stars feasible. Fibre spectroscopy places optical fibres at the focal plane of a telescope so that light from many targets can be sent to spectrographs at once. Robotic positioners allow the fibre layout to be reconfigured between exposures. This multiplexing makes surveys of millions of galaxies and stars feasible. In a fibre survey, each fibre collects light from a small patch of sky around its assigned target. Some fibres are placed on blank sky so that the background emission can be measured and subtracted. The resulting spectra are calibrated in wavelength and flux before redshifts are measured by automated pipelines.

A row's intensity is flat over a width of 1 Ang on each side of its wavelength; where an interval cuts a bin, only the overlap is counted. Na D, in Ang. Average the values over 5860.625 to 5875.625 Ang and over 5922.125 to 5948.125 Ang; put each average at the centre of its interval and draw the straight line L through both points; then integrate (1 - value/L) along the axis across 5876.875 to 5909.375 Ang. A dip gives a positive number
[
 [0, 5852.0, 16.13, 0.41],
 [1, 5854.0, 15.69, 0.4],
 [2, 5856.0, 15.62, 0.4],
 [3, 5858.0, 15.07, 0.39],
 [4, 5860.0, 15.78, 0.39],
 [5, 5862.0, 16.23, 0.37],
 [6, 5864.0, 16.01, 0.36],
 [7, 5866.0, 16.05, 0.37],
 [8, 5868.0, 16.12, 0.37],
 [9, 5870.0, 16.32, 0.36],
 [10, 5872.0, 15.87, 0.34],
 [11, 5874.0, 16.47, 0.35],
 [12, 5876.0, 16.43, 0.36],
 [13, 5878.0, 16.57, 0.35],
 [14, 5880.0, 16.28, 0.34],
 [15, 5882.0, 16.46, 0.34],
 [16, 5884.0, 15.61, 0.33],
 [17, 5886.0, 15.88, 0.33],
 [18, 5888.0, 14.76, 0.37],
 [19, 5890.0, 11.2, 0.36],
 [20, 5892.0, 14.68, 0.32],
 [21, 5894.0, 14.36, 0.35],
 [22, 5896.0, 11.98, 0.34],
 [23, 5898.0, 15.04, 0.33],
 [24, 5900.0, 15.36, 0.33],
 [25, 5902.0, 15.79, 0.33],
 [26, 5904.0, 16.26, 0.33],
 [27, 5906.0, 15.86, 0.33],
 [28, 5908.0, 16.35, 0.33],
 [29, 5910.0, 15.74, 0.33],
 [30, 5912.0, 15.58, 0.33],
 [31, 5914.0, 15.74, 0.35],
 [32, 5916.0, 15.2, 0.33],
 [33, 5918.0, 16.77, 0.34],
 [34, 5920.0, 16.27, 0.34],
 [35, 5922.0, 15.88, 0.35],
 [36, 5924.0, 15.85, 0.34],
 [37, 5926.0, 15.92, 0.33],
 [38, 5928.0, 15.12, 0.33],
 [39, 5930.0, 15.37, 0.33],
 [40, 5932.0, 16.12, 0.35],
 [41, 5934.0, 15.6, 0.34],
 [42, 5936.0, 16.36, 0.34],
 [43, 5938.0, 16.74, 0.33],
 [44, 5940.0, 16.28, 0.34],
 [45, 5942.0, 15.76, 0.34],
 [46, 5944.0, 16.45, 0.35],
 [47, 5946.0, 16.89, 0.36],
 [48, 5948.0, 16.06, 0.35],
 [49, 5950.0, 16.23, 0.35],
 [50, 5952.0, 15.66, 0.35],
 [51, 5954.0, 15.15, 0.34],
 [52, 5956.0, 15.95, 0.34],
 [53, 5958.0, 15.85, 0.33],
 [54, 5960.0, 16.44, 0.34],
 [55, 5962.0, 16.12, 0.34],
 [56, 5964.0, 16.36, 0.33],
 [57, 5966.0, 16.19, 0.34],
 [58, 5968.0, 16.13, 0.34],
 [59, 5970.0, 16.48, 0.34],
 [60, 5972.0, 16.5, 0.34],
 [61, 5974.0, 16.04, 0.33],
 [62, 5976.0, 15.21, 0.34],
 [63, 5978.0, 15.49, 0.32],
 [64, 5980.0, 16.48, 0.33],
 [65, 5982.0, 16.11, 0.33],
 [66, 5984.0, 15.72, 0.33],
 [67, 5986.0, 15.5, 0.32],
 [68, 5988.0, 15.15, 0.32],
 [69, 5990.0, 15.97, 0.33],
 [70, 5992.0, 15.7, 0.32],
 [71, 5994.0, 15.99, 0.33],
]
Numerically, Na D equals 1.91 Ang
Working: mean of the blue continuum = 16.2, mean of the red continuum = 16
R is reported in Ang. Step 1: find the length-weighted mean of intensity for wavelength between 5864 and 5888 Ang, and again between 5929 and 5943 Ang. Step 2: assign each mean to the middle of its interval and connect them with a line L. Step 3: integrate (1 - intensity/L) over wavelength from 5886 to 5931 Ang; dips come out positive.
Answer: 2.3 Ang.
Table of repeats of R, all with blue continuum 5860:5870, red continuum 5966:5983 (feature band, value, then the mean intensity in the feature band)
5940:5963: 0.0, 16.1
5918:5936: 0.2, 15.9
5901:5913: 0.1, 15.9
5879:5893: 1.0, 15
